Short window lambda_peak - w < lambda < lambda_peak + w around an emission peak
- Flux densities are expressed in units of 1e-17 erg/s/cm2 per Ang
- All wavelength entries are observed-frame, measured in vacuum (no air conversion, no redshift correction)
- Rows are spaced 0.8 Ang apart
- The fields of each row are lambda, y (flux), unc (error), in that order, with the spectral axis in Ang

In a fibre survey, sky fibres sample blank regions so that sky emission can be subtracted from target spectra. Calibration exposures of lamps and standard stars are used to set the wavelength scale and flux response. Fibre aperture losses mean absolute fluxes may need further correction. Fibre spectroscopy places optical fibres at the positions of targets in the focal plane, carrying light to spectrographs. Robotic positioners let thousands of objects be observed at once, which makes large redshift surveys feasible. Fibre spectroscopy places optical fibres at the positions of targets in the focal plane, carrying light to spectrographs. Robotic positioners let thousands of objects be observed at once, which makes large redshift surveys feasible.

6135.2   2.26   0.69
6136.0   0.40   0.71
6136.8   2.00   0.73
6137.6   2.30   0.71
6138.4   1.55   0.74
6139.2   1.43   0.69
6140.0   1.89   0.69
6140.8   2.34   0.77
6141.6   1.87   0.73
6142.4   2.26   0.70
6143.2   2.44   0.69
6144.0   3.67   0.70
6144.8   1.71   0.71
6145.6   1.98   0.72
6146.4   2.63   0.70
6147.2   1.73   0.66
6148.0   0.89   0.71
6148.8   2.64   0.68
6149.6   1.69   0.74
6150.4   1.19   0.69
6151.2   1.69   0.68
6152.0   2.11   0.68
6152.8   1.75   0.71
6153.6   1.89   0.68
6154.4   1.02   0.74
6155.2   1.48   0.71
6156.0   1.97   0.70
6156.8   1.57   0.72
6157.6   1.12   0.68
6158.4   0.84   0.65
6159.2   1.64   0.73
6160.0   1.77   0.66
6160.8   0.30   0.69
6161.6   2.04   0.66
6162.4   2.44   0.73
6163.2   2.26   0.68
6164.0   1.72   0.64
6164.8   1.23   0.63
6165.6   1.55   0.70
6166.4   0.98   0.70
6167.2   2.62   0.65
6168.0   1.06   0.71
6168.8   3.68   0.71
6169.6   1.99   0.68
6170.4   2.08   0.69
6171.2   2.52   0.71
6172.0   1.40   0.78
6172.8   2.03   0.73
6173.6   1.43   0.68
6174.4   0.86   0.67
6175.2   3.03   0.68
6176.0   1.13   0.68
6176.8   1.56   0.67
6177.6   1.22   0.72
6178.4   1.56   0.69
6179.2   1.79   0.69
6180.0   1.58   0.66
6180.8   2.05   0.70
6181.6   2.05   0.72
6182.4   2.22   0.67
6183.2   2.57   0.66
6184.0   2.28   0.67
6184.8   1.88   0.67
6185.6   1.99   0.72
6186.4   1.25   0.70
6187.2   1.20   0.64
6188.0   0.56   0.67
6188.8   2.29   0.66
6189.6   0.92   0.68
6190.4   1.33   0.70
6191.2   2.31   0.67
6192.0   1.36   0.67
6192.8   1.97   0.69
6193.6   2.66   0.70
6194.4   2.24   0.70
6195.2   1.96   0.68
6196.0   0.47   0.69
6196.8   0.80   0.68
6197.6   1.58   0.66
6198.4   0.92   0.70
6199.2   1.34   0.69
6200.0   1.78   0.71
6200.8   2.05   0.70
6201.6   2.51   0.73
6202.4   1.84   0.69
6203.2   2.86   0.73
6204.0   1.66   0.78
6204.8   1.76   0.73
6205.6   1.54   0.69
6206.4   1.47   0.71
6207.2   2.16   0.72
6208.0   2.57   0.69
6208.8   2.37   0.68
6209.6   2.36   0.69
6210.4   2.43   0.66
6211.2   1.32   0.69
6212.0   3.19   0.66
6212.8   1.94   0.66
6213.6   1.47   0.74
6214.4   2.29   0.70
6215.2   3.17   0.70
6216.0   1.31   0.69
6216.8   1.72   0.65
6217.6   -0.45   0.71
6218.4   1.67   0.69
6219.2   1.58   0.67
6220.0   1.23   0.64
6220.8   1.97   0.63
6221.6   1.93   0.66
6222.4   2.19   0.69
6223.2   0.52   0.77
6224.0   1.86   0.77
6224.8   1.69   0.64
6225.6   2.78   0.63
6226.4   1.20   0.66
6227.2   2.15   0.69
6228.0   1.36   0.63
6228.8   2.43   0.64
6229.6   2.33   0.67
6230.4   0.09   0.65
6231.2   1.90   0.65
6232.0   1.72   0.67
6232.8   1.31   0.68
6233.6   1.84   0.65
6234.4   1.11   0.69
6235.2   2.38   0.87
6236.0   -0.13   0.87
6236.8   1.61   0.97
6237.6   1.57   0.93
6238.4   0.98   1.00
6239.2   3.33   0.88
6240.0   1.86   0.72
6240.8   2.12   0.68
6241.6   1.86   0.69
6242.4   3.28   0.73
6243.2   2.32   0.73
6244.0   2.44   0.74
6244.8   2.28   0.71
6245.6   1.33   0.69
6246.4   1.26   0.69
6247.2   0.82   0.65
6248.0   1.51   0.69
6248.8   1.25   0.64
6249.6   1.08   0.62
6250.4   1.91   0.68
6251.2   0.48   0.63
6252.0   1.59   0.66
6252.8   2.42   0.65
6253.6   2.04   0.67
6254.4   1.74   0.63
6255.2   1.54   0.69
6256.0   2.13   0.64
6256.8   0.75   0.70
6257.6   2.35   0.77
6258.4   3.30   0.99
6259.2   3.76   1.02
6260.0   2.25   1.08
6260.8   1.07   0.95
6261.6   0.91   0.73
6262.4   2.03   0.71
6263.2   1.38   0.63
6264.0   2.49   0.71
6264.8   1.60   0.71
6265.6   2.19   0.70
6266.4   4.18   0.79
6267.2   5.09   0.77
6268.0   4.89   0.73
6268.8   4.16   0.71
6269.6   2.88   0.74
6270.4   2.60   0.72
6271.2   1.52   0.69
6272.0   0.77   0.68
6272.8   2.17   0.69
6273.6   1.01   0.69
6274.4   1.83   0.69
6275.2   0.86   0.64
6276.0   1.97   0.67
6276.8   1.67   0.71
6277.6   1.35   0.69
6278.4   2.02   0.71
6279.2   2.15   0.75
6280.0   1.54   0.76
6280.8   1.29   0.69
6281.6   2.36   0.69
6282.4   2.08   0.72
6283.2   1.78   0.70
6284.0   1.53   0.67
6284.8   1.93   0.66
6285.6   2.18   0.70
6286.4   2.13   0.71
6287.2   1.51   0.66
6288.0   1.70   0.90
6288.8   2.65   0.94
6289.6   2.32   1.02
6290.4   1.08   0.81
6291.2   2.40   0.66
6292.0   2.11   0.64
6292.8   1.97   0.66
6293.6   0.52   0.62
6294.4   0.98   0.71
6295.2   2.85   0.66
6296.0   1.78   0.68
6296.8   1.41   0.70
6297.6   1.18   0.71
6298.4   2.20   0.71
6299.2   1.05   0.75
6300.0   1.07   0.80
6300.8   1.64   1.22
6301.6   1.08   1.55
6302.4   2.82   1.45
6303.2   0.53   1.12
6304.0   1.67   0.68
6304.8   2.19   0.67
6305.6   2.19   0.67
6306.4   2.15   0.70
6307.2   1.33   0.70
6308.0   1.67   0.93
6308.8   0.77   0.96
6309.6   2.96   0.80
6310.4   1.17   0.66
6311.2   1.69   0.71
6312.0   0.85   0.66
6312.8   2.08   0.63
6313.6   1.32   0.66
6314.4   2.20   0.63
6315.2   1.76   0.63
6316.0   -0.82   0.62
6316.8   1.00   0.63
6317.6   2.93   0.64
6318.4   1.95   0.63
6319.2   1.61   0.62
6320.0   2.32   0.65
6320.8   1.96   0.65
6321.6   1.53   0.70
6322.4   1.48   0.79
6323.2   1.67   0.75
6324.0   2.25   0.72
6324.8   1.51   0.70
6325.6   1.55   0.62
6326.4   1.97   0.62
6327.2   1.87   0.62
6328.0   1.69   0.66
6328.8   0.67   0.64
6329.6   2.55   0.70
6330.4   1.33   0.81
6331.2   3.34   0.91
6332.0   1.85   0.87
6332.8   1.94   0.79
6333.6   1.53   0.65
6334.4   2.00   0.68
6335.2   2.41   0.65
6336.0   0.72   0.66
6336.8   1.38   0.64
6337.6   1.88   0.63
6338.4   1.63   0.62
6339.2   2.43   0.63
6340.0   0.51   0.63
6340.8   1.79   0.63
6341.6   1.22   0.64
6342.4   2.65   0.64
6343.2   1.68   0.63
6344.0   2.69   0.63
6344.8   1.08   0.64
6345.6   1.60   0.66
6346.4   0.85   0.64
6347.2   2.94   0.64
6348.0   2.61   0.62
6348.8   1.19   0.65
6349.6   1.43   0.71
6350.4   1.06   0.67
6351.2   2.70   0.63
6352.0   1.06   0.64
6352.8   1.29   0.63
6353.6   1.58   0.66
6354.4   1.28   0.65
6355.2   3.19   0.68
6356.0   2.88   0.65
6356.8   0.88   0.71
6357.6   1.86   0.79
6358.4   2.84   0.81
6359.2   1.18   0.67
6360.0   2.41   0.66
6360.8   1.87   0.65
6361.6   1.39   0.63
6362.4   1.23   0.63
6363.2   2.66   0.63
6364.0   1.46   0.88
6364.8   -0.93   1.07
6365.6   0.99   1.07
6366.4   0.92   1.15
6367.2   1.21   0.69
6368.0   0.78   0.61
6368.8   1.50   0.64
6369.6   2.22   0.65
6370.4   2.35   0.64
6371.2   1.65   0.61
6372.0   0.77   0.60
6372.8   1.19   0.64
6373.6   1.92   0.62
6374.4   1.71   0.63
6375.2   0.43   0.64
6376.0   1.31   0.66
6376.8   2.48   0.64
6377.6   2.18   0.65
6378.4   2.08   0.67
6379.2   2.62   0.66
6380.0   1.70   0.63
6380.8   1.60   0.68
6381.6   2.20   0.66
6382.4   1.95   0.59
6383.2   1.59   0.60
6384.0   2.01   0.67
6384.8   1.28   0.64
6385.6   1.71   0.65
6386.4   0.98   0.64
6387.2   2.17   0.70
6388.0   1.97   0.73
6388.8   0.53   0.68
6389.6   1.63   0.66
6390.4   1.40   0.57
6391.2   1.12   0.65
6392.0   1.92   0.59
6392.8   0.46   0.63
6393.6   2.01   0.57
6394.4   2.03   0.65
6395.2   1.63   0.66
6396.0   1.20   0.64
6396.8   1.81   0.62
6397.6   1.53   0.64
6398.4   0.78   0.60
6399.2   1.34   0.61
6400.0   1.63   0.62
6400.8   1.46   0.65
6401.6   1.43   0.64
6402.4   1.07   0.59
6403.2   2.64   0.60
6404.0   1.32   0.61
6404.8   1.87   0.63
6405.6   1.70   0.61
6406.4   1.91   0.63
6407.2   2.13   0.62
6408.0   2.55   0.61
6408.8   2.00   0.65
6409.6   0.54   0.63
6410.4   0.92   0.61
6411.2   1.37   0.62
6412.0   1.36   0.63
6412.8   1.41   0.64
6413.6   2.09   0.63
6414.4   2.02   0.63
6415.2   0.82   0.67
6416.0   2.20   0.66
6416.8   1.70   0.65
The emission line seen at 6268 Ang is [O III]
